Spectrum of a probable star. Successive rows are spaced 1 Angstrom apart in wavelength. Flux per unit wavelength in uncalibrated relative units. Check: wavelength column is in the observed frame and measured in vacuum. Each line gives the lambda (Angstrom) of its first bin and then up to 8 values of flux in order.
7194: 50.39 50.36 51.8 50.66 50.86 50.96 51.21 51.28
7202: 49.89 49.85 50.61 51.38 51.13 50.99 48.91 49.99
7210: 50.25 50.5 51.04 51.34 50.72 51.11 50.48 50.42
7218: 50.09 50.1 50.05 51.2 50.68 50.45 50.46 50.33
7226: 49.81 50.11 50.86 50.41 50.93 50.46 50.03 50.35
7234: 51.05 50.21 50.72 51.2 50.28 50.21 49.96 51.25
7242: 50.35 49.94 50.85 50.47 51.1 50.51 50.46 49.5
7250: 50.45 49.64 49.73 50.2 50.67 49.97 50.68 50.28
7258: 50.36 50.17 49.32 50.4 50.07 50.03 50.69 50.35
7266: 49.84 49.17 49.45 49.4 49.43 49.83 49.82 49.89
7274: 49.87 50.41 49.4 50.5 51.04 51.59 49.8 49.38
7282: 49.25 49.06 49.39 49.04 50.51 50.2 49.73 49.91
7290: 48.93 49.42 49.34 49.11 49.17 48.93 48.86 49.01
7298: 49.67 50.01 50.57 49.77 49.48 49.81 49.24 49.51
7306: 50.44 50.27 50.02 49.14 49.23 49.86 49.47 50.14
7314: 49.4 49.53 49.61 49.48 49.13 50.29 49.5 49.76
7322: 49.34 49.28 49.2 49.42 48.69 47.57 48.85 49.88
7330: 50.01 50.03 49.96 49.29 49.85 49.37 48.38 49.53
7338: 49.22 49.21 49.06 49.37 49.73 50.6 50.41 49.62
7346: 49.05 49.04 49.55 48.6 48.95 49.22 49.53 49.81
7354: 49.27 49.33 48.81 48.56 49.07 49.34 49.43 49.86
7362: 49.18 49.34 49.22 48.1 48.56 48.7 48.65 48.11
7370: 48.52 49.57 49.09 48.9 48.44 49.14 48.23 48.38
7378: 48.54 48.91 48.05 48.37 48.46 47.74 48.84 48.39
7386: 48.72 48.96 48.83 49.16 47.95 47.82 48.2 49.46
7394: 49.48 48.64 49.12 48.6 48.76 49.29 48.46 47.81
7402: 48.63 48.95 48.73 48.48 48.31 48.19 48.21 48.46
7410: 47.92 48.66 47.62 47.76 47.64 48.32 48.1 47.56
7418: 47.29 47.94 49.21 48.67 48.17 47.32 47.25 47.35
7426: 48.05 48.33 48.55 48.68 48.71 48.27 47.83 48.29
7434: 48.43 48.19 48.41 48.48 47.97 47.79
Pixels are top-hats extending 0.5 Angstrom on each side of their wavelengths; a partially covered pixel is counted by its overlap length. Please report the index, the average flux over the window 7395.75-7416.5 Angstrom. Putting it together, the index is 48.4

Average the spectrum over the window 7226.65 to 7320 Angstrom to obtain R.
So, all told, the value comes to 50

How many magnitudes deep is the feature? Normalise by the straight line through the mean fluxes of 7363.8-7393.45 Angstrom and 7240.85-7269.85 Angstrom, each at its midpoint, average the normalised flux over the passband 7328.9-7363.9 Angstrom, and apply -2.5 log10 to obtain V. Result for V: -0.01 mag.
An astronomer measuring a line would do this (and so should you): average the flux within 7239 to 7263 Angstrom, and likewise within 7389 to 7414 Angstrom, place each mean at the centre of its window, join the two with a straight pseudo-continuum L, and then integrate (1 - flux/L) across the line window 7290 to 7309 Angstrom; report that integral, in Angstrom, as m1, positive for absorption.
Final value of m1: 0.0 Angstrom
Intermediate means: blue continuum 50.3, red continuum 48.5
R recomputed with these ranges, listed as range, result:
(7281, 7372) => 49.4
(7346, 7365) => 49.2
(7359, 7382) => 48.8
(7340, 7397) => 48.9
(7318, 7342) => 49.4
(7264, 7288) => 49.9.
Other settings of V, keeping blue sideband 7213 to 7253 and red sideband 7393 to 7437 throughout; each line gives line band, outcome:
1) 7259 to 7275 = 0.00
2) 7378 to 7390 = 0.00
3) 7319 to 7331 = 0.00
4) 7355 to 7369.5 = 0.00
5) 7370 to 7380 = 0.00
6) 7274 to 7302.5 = 0.00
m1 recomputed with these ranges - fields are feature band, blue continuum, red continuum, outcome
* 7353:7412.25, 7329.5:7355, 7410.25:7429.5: 0.0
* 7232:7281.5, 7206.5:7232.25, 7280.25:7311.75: -0.2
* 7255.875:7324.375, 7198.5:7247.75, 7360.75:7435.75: 0.0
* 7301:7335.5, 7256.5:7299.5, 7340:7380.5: -0.1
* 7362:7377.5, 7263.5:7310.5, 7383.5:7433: 0.0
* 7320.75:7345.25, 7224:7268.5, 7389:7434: -0.1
